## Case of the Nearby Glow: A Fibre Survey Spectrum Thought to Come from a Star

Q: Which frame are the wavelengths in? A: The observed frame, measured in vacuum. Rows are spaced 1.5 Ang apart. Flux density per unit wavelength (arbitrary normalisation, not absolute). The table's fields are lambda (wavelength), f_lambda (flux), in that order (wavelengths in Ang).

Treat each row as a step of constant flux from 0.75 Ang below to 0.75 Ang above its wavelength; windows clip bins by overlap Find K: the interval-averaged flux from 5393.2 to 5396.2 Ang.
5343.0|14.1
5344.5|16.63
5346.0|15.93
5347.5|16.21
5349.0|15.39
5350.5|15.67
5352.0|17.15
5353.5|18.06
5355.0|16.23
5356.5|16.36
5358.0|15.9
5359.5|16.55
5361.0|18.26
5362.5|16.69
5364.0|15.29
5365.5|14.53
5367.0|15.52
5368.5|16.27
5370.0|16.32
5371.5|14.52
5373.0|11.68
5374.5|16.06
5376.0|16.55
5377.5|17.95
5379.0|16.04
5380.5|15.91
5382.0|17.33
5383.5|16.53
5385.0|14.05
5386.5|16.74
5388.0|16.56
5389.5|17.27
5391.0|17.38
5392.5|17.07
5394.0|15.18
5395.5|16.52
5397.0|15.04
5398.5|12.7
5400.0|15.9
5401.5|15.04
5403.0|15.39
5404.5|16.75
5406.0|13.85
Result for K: 15.9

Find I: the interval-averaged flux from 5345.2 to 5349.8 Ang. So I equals 15.9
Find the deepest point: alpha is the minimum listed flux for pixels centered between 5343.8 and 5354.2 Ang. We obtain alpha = 15.39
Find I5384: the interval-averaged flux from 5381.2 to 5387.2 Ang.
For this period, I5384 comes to 16.2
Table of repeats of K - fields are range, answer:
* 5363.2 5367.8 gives 15.1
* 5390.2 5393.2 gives 17.2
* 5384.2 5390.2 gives 16.1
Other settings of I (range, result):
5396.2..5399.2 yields 13.9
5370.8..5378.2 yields 15.3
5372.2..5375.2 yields 13.8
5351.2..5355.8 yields 17.1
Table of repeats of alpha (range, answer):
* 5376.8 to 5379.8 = 16.04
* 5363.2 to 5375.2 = 11.68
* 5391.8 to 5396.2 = 15.18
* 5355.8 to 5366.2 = 14.53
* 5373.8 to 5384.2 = 15.91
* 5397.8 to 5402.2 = 12.7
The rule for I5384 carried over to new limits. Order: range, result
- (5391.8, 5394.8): 16.1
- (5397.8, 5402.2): 14.6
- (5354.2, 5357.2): 16.3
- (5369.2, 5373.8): 14.2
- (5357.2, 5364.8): 16.5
